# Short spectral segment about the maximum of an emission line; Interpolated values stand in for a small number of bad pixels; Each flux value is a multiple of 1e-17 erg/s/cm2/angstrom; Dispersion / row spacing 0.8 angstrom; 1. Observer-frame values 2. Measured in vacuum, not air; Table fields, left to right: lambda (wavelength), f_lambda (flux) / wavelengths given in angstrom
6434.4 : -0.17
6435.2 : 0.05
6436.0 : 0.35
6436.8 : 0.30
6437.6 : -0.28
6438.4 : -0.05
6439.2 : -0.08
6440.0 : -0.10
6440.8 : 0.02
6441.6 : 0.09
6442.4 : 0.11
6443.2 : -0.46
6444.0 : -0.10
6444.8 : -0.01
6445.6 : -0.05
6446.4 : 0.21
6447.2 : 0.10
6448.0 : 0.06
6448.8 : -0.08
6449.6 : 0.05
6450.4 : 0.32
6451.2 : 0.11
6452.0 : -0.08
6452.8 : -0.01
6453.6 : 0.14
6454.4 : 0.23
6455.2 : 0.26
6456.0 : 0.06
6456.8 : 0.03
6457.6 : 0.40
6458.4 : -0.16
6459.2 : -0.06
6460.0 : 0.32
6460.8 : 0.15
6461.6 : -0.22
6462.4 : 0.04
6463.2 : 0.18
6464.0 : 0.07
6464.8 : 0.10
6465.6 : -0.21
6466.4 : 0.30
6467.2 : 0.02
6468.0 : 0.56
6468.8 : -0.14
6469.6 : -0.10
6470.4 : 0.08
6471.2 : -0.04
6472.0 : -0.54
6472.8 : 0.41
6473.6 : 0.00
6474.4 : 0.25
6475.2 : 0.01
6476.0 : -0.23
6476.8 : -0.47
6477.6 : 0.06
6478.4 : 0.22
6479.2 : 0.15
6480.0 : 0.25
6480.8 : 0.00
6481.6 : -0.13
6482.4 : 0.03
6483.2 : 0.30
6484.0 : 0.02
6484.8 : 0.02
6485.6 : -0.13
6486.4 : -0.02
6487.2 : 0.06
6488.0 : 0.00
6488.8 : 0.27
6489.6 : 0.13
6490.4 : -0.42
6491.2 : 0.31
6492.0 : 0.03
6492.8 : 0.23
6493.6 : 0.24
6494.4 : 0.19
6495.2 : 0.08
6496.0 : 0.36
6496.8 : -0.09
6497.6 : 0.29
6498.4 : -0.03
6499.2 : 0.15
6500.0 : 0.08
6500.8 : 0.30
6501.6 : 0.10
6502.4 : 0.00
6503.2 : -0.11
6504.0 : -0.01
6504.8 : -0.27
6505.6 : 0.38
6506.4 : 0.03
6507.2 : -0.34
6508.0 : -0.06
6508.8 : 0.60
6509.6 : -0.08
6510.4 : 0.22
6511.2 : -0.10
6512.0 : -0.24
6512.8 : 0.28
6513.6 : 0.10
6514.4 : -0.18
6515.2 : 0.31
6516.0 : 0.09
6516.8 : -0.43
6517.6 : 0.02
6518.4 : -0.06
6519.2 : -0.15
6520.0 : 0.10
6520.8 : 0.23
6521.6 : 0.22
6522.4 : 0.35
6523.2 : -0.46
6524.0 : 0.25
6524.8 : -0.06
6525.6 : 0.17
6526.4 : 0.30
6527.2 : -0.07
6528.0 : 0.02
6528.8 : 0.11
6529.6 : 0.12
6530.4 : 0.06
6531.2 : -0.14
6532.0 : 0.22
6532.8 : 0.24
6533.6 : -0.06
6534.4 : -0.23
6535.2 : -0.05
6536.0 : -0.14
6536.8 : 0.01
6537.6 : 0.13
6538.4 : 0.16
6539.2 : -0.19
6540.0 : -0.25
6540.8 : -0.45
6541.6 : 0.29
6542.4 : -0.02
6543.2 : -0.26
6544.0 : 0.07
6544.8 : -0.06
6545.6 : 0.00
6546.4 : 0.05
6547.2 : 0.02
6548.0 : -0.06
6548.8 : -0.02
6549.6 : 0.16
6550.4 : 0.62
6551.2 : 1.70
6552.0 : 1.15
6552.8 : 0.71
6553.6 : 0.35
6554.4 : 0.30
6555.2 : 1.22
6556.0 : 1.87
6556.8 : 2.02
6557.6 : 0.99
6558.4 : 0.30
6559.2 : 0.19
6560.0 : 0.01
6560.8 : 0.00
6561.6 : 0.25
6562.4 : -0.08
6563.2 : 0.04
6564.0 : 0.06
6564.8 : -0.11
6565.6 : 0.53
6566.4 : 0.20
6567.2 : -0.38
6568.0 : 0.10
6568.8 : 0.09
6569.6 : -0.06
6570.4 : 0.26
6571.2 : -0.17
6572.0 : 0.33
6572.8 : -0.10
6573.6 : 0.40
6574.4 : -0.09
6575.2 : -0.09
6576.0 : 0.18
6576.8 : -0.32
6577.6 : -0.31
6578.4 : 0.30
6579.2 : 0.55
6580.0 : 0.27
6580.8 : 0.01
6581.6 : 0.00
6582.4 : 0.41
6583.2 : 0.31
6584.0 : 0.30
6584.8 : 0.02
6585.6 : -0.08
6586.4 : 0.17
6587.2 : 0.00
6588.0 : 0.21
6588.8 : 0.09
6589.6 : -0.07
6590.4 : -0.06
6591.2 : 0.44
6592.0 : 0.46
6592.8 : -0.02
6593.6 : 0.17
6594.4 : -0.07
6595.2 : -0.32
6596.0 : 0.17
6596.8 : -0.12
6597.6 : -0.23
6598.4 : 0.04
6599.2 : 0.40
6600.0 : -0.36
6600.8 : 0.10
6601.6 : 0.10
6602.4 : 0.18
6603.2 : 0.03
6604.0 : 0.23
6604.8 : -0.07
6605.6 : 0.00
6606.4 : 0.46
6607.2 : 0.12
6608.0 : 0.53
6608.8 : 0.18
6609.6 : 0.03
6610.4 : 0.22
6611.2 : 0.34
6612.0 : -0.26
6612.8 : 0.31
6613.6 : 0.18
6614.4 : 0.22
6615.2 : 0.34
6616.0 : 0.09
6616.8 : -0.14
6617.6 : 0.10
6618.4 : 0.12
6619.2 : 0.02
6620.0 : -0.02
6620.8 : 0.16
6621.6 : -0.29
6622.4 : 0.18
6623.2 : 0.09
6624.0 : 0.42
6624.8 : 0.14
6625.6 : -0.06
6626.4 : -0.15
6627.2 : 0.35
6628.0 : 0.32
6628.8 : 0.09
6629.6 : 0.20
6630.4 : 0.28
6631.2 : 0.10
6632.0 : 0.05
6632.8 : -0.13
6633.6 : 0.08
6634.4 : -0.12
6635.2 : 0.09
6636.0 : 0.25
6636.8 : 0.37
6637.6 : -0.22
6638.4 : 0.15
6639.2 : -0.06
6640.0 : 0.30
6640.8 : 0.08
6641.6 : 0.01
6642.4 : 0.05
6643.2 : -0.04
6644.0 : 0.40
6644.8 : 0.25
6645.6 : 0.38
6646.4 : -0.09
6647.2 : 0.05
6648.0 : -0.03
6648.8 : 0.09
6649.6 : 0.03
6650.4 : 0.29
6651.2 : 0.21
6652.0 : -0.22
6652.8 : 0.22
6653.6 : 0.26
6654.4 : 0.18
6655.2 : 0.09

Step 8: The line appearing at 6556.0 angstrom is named [O II]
